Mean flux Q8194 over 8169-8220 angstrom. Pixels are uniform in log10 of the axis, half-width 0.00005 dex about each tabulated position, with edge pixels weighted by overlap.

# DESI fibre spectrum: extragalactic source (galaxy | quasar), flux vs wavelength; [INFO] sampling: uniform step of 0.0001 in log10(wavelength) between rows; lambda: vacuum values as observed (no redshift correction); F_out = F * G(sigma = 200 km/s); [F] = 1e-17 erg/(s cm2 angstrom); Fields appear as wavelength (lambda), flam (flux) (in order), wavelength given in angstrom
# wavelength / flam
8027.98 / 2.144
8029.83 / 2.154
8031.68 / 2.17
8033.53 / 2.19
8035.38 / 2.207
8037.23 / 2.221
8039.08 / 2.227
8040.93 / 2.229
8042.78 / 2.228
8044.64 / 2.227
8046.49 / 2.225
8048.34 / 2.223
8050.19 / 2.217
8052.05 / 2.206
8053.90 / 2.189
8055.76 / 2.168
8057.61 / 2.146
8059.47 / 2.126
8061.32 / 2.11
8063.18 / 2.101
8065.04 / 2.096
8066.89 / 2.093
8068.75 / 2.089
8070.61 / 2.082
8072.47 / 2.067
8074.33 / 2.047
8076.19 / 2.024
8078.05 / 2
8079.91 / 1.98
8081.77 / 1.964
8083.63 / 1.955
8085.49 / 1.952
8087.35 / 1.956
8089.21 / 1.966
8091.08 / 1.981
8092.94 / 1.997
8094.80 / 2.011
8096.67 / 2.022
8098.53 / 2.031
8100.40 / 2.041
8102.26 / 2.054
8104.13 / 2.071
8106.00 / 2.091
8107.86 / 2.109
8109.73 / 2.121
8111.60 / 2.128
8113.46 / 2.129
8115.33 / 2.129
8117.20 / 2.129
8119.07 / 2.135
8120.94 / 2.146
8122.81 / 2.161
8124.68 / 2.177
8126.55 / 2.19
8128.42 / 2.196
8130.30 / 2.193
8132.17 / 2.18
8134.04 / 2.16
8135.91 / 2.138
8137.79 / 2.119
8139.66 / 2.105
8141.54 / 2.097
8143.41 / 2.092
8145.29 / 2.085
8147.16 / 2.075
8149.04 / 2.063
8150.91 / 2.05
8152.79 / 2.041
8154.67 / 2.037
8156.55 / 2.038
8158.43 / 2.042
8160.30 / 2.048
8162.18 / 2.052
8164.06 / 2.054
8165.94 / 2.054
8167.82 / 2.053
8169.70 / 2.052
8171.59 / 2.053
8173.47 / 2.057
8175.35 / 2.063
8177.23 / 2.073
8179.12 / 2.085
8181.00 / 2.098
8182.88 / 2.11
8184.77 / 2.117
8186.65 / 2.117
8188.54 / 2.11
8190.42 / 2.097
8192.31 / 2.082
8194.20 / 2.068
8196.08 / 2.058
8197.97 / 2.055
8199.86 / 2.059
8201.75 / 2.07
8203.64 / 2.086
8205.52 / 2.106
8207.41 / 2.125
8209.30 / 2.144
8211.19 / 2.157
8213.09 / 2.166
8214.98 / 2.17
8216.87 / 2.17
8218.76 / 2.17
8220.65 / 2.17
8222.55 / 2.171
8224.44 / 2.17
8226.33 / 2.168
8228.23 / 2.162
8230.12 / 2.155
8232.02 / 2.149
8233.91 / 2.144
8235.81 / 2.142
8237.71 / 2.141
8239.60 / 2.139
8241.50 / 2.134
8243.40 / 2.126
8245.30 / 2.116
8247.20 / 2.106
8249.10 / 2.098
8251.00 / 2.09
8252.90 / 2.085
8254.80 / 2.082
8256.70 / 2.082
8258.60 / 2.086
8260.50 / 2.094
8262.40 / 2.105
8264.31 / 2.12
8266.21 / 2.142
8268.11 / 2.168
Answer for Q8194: 2.1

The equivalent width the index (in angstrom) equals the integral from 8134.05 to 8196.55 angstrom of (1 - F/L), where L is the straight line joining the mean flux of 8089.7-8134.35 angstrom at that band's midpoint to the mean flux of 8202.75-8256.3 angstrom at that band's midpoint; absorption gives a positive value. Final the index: 1.3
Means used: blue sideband 2.11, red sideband 2.14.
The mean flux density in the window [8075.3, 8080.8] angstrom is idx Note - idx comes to 2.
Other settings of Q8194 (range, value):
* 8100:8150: 2.12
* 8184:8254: 2.12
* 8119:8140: 2.16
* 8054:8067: 2.13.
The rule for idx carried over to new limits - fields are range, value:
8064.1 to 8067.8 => 2.1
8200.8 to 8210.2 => 2.11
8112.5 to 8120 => 2.13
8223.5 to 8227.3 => 2.17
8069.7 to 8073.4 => 2.07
